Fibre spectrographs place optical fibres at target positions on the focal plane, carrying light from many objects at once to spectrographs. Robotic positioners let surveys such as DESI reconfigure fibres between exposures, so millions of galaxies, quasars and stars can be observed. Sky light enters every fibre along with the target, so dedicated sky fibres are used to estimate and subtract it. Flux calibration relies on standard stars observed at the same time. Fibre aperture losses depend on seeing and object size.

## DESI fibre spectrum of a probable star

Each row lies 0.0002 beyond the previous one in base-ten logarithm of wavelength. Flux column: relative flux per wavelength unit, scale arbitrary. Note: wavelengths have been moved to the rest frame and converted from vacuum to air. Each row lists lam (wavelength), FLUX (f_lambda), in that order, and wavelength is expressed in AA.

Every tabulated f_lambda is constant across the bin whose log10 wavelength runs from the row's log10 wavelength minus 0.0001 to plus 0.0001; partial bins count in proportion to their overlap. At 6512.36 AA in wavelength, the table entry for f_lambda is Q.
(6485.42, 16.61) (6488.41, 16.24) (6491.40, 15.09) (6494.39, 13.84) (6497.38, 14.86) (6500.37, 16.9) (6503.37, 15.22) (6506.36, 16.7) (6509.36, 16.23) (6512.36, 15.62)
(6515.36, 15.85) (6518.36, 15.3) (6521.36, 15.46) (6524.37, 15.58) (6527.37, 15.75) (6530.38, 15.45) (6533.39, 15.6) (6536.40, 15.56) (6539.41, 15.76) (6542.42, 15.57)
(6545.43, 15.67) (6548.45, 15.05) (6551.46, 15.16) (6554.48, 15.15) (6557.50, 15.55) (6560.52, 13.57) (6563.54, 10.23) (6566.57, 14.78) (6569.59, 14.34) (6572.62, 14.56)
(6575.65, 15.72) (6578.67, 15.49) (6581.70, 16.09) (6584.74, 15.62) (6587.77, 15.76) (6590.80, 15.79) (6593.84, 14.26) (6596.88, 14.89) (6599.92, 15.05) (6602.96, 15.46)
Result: 15.62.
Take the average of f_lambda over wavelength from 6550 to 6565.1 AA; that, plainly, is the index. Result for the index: 13.9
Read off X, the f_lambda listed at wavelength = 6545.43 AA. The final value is 15.67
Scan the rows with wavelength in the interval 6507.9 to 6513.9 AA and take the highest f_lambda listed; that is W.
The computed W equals 16.23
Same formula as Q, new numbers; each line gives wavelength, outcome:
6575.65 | 15.72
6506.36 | 16.7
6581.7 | 16.09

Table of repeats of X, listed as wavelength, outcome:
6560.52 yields 13.57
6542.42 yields 15.57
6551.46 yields 15.16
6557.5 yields 15.55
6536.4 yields 15.56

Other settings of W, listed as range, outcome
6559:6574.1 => 14.78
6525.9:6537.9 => 15.75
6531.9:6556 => 15.76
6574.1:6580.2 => 15.72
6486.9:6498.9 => 16.24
